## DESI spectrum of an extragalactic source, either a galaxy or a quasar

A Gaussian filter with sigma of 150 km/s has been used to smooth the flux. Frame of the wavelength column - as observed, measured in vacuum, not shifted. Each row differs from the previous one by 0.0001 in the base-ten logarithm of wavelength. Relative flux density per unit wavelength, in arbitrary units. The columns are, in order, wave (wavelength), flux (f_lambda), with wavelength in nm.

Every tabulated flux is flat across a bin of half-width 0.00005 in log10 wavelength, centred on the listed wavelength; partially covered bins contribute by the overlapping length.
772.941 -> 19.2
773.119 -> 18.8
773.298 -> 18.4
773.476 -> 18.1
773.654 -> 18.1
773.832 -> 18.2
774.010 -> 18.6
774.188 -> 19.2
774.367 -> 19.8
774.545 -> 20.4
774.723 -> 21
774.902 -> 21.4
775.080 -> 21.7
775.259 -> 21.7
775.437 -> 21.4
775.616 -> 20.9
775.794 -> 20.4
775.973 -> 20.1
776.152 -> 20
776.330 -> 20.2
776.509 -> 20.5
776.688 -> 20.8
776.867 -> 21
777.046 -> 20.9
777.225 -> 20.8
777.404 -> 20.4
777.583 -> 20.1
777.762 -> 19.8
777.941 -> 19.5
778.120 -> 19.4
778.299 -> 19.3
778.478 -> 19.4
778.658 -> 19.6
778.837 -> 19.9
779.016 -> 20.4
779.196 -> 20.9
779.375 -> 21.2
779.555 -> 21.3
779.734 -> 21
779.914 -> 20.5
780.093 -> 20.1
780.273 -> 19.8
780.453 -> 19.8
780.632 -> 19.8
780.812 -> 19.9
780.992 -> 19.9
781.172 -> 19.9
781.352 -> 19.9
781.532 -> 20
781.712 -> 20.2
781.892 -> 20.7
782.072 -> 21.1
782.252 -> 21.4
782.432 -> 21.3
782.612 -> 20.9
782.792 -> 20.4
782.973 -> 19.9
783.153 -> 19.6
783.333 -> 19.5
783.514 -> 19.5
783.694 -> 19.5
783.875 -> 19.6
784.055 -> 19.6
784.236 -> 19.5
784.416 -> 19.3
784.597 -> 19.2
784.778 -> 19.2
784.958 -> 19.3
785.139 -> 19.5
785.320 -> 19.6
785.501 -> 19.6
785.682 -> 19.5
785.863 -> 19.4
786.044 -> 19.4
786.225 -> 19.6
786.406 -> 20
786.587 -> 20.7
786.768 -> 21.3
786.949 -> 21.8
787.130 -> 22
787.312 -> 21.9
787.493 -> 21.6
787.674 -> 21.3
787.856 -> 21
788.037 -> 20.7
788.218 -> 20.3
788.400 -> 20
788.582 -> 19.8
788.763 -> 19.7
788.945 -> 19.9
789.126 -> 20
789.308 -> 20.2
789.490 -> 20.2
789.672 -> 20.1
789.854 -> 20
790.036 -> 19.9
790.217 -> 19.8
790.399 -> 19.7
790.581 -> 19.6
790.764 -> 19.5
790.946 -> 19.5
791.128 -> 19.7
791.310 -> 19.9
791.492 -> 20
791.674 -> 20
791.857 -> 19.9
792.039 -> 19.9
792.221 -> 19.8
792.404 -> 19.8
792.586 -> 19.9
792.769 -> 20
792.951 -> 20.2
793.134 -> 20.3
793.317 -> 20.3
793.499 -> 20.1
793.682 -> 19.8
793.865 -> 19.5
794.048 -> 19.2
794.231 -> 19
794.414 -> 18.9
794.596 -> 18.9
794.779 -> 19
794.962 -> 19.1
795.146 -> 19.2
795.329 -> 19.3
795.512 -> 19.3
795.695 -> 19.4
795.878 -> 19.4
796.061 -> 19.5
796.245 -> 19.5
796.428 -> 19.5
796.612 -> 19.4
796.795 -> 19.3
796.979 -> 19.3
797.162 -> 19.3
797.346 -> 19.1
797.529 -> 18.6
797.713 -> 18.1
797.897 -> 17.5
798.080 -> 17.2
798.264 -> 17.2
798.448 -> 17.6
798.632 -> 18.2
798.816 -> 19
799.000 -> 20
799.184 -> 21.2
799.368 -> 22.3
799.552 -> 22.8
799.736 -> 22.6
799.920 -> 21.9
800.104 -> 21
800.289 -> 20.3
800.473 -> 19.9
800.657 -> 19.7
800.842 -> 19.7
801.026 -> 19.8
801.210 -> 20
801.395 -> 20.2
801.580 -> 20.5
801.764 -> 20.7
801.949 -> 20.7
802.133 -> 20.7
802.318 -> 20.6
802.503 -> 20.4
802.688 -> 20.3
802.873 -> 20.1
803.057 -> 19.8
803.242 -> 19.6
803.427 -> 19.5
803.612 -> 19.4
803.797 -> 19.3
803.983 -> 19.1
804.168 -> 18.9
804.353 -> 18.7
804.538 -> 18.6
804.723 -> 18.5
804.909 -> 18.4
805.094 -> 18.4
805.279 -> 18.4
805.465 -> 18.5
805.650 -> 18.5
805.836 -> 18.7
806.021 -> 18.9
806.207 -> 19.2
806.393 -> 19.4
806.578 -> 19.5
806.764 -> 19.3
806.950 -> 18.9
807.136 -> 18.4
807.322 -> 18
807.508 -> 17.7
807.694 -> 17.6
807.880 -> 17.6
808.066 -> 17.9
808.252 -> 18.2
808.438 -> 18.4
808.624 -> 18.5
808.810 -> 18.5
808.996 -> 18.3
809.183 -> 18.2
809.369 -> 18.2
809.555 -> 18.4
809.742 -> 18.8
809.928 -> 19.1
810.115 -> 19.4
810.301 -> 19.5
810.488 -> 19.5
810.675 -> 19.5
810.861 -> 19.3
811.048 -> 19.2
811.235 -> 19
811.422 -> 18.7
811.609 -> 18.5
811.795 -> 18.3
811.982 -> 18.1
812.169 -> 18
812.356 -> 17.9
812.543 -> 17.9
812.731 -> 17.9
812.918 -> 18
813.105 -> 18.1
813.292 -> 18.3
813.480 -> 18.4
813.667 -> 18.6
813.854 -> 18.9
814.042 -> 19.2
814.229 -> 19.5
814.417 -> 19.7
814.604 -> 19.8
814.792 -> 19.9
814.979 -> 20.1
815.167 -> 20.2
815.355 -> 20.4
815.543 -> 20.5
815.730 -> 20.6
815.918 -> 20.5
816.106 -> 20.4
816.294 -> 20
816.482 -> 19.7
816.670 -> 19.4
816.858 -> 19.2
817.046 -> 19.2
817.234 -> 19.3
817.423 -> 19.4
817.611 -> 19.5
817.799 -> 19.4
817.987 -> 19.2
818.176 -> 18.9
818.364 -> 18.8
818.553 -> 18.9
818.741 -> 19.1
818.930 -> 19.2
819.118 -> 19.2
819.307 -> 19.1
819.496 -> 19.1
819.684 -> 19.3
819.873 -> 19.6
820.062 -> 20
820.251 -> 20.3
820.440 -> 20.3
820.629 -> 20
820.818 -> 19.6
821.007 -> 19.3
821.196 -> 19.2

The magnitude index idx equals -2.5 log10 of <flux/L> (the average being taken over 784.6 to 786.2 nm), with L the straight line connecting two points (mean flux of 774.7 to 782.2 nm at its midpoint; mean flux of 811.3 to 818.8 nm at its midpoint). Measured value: 0.04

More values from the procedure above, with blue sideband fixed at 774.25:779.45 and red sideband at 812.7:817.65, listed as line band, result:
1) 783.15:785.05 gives 0.045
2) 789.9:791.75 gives 0.017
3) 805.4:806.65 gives 0.041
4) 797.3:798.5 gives 0.117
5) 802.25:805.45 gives 0.027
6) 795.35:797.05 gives 0.030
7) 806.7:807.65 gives 0.073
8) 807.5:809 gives 0.088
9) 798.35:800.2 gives -0.042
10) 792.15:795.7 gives 0.025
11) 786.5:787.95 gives -0.067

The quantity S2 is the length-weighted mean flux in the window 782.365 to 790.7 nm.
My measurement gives 20.1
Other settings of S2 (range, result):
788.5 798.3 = 19.5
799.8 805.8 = 19.7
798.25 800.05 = 20.4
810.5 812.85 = 18.6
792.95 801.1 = 19.6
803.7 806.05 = 18.7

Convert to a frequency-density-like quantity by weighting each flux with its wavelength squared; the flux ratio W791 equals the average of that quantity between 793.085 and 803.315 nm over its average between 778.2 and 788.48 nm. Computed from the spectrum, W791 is 1.01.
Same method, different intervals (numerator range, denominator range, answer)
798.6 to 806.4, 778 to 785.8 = 1.05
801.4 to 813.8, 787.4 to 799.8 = 0.99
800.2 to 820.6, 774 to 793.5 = 1.02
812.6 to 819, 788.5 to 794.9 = 1.04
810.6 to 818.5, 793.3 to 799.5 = 1.05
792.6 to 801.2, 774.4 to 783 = 1.00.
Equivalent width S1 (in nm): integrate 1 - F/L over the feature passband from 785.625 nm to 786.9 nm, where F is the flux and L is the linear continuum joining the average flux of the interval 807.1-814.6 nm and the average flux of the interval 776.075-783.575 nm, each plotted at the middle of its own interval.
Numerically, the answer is -0.01 nm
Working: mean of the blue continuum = 20.3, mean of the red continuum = 18.5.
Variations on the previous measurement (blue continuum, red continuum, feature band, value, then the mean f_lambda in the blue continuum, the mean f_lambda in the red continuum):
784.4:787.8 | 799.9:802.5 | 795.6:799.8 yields 0.200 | 20.2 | 20.4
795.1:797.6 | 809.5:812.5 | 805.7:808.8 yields 0.070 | 19.3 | 18.8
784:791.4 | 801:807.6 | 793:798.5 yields 0.175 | 20.1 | 19.3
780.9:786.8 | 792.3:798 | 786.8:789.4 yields -0.137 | 19.9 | 19.3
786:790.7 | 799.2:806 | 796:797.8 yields 0.085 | 20.4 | 19.9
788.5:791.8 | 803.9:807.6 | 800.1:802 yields -0.113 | 19.9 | 18.7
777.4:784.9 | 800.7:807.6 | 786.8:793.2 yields -0.149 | 20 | 19.3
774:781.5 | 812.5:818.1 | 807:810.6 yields 0.203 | 20.3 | 19.4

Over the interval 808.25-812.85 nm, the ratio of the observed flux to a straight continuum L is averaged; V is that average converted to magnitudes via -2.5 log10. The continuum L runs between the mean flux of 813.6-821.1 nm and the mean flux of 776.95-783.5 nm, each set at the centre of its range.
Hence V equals 0.06 mag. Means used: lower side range 20.2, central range 18.6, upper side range 19.6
